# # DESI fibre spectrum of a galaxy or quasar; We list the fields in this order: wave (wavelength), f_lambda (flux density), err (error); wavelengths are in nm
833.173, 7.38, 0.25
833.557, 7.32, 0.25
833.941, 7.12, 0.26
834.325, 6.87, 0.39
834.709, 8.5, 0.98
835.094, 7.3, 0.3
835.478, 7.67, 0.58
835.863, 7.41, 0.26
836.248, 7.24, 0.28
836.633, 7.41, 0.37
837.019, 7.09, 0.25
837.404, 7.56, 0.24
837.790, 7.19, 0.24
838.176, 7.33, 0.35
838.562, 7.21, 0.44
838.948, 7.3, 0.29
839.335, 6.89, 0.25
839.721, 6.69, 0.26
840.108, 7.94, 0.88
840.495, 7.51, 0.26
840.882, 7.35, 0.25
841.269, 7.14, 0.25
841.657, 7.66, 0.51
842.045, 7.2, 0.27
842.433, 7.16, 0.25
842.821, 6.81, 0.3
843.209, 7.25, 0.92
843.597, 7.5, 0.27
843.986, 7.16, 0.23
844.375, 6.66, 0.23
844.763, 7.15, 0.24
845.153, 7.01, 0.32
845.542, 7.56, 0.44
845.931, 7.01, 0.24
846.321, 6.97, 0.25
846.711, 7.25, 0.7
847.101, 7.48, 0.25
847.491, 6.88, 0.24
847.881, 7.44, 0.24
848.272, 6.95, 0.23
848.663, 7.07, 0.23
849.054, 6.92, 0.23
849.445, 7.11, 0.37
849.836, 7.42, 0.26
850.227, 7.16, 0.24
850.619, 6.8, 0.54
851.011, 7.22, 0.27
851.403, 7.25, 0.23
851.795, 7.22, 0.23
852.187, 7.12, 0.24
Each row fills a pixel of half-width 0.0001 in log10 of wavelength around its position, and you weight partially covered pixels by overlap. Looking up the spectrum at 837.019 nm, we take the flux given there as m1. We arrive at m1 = 7.09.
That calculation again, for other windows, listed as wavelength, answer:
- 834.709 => 8.5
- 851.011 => 7.22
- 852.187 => 7.12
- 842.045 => 7.2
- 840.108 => 7.94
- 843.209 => 7.25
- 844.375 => 6.66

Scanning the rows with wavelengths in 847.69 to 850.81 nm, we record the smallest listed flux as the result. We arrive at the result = 6.8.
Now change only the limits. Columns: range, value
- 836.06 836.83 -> 7.24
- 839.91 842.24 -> 7.14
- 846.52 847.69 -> 6.88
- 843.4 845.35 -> 6.66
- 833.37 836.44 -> 6.87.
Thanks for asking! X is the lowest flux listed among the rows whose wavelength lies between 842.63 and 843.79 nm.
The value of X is 6.81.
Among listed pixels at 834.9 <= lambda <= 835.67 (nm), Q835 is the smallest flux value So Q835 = 7.3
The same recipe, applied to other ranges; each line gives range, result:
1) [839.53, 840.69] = 6.69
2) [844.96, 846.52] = 6.97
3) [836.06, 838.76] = 7.09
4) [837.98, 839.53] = 6.89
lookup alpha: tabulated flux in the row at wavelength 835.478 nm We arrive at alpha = 7.67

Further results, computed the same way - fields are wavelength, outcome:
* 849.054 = 6.92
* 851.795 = 7.22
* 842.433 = 7.16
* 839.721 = 6.69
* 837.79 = 7.19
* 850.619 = 6.8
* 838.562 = 7.21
